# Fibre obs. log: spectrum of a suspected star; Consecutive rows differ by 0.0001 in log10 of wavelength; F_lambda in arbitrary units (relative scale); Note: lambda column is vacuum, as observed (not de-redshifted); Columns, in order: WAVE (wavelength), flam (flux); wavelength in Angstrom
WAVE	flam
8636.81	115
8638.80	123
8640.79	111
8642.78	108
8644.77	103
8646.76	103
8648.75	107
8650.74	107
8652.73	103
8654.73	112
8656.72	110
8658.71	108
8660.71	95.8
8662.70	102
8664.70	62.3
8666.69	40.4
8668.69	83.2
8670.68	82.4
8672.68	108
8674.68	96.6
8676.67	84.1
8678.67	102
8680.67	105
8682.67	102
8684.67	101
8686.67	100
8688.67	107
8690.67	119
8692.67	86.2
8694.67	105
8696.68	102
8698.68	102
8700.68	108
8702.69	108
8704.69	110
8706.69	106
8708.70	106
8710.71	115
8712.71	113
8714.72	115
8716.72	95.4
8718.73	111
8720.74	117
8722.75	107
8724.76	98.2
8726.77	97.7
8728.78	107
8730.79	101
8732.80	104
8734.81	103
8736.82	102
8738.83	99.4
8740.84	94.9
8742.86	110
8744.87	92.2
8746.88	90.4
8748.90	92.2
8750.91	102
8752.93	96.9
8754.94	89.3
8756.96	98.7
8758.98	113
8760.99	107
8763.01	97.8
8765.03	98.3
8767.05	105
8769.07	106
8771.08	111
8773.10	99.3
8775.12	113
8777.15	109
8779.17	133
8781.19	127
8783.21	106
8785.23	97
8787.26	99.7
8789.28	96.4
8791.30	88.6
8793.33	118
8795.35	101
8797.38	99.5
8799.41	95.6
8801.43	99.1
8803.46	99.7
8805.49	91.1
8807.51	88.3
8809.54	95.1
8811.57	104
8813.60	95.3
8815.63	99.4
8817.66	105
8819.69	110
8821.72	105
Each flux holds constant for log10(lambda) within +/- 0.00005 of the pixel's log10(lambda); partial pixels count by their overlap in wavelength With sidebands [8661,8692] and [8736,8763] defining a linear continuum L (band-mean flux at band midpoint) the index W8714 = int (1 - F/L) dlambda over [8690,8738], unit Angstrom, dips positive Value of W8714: -4.78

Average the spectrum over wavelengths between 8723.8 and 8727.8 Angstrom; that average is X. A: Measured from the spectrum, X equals 98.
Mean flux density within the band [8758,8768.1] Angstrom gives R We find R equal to 104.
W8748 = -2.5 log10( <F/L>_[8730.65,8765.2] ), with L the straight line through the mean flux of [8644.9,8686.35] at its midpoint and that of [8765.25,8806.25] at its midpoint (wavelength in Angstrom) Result 0.03 mag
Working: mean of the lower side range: 96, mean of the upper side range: 105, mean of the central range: 99.6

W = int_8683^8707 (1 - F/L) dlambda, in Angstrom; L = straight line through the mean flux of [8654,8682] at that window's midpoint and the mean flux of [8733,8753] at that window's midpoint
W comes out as -2.5 Angstrom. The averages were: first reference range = 92.2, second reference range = 98.6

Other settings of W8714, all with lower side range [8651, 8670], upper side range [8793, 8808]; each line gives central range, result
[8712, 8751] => -3.1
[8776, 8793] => -1.7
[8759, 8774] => -1.1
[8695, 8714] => -2.9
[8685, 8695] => -1.1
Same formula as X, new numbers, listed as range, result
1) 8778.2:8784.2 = 122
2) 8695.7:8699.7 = 102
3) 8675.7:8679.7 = 93.1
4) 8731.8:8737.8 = 103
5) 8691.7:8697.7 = 97.8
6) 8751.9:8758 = 95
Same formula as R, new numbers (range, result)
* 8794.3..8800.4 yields 98.8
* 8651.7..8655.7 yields 107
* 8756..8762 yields 106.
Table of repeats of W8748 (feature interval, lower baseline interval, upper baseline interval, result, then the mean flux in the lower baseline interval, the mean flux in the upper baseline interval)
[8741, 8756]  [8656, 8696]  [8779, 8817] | 0.03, 95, 101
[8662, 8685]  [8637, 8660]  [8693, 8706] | 0.20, 109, 105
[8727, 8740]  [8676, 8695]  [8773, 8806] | 0.00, 101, 105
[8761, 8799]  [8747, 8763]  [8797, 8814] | -0.08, 99.2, 96.3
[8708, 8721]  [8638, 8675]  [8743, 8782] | -0.09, 98.1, 104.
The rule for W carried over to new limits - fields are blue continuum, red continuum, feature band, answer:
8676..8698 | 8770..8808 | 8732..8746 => 0.3 Angstrom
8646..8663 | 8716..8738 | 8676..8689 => 0.6 Angstrom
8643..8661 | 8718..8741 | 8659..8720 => 3.2 Angstrom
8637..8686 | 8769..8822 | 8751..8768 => 0.2 Angstrom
